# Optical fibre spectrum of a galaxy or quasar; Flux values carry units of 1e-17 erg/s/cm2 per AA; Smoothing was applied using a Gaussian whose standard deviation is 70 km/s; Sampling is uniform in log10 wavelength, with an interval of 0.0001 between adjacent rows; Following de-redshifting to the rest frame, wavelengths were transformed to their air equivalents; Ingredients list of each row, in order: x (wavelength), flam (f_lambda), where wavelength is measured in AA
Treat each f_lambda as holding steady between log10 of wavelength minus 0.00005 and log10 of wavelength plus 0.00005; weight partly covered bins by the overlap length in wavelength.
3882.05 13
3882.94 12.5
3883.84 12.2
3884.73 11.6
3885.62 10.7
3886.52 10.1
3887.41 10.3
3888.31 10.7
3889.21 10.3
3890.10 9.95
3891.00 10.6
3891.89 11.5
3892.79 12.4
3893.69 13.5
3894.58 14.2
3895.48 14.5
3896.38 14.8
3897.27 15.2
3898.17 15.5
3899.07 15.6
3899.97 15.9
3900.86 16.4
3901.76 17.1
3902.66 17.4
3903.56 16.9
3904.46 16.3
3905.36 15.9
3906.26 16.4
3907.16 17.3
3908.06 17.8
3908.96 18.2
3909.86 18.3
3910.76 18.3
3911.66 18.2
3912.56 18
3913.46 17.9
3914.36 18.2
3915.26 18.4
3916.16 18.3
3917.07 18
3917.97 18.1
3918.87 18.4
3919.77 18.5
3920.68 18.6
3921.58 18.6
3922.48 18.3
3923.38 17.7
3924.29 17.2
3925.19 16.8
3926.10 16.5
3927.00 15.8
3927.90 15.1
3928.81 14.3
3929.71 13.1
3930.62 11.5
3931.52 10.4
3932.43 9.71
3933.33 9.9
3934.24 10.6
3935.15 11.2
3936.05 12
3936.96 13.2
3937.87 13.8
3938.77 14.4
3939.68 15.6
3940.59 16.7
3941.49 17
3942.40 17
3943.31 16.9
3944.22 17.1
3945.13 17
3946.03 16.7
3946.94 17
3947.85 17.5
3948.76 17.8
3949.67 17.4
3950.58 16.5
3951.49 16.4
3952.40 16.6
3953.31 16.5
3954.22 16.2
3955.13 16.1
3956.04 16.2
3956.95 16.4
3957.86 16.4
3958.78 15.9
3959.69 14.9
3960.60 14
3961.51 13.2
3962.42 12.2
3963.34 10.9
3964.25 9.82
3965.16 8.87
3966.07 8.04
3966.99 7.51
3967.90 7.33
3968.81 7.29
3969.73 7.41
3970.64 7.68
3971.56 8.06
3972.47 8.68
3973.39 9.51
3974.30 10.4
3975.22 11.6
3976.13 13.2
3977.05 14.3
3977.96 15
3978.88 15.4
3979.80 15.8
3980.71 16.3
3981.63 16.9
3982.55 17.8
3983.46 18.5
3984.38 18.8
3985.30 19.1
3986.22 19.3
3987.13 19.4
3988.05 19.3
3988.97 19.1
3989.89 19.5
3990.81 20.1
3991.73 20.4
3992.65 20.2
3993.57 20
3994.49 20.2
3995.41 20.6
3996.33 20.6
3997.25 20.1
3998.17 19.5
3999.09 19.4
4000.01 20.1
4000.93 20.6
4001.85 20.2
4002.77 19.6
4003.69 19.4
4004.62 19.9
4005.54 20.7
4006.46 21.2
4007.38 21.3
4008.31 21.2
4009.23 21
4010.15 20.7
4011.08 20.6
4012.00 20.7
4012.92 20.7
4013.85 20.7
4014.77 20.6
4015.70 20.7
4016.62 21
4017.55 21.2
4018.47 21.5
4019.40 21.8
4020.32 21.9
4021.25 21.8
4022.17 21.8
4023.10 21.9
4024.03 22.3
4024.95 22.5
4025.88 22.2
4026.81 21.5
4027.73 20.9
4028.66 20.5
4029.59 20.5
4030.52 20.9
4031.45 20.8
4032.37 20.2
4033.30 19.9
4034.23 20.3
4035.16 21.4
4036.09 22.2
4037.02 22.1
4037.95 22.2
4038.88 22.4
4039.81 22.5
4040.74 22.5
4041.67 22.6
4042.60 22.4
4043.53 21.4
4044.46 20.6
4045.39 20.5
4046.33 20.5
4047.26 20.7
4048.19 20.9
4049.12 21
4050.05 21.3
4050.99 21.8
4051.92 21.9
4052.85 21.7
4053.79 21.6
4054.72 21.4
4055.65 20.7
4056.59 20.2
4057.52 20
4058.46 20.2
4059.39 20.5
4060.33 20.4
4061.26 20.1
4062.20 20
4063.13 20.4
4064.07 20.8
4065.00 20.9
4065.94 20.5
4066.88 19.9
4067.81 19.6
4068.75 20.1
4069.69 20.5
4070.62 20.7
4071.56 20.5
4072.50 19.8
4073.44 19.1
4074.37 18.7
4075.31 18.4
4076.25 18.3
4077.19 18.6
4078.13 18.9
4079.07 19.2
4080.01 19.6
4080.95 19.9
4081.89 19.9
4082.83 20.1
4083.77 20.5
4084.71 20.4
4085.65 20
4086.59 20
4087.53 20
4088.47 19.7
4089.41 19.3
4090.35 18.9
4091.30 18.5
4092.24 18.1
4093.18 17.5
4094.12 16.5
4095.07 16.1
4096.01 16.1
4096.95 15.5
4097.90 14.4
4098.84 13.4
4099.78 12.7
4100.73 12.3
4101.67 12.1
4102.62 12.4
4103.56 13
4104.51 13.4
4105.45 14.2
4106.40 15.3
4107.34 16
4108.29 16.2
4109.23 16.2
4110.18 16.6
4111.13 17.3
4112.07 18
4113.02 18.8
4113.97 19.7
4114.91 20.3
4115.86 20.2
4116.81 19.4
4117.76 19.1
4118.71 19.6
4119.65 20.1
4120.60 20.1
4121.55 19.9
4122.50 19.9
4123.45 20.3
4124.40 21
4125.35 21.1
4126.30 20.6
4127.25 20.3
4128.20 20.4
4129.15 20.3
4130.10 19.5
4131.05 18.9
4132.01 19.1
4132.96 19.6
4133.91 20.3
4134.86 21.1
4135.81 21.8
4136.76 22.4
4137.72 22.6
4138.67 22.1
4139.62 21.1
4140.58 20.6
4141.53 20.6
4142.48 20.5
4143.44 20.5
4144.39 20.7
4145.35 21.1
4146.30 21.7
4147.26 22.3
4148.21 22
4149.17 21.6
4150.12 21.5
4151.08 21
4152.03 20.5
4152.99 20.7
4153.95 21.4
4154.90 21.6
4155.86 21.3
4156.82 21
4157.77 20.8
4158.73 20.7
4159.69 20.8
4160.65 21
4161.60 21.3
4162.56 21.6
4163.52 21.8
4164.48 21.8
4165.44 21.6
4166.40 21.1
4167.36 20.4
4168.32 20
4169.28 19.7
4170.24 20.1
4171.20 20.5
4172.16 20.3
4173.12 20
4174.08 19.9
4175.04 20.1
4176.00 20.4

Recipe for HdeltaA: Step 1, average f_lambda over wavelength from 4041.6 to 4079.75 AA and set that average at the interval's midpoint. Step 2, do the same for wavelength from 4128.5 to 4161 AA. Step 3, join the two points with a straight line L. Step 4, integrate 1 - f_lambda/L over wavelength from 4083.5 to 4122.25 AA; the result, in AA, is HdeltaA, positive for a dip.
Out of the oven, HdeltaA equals 6.40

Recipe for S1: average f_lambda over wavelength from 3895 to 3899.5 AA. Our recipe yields 15.1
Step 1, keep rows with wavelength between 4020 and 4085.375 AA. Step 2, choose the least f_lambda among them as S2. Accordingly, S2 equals 18.3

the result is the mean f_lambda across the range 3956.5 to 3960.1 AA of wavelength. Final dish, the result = 15.9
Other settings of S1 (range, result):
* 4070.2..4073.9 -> 20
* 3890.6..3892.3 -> 11.1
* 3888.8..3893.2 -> 11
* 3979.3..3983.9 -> 17.1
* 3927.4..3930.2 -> 14.2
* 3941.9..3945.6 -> 17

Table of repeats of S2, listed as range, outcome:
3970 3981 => 7.68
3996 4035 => 19.4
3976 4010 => 13.2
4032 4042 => 19.9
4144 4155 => 20.5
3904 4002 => 7.29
